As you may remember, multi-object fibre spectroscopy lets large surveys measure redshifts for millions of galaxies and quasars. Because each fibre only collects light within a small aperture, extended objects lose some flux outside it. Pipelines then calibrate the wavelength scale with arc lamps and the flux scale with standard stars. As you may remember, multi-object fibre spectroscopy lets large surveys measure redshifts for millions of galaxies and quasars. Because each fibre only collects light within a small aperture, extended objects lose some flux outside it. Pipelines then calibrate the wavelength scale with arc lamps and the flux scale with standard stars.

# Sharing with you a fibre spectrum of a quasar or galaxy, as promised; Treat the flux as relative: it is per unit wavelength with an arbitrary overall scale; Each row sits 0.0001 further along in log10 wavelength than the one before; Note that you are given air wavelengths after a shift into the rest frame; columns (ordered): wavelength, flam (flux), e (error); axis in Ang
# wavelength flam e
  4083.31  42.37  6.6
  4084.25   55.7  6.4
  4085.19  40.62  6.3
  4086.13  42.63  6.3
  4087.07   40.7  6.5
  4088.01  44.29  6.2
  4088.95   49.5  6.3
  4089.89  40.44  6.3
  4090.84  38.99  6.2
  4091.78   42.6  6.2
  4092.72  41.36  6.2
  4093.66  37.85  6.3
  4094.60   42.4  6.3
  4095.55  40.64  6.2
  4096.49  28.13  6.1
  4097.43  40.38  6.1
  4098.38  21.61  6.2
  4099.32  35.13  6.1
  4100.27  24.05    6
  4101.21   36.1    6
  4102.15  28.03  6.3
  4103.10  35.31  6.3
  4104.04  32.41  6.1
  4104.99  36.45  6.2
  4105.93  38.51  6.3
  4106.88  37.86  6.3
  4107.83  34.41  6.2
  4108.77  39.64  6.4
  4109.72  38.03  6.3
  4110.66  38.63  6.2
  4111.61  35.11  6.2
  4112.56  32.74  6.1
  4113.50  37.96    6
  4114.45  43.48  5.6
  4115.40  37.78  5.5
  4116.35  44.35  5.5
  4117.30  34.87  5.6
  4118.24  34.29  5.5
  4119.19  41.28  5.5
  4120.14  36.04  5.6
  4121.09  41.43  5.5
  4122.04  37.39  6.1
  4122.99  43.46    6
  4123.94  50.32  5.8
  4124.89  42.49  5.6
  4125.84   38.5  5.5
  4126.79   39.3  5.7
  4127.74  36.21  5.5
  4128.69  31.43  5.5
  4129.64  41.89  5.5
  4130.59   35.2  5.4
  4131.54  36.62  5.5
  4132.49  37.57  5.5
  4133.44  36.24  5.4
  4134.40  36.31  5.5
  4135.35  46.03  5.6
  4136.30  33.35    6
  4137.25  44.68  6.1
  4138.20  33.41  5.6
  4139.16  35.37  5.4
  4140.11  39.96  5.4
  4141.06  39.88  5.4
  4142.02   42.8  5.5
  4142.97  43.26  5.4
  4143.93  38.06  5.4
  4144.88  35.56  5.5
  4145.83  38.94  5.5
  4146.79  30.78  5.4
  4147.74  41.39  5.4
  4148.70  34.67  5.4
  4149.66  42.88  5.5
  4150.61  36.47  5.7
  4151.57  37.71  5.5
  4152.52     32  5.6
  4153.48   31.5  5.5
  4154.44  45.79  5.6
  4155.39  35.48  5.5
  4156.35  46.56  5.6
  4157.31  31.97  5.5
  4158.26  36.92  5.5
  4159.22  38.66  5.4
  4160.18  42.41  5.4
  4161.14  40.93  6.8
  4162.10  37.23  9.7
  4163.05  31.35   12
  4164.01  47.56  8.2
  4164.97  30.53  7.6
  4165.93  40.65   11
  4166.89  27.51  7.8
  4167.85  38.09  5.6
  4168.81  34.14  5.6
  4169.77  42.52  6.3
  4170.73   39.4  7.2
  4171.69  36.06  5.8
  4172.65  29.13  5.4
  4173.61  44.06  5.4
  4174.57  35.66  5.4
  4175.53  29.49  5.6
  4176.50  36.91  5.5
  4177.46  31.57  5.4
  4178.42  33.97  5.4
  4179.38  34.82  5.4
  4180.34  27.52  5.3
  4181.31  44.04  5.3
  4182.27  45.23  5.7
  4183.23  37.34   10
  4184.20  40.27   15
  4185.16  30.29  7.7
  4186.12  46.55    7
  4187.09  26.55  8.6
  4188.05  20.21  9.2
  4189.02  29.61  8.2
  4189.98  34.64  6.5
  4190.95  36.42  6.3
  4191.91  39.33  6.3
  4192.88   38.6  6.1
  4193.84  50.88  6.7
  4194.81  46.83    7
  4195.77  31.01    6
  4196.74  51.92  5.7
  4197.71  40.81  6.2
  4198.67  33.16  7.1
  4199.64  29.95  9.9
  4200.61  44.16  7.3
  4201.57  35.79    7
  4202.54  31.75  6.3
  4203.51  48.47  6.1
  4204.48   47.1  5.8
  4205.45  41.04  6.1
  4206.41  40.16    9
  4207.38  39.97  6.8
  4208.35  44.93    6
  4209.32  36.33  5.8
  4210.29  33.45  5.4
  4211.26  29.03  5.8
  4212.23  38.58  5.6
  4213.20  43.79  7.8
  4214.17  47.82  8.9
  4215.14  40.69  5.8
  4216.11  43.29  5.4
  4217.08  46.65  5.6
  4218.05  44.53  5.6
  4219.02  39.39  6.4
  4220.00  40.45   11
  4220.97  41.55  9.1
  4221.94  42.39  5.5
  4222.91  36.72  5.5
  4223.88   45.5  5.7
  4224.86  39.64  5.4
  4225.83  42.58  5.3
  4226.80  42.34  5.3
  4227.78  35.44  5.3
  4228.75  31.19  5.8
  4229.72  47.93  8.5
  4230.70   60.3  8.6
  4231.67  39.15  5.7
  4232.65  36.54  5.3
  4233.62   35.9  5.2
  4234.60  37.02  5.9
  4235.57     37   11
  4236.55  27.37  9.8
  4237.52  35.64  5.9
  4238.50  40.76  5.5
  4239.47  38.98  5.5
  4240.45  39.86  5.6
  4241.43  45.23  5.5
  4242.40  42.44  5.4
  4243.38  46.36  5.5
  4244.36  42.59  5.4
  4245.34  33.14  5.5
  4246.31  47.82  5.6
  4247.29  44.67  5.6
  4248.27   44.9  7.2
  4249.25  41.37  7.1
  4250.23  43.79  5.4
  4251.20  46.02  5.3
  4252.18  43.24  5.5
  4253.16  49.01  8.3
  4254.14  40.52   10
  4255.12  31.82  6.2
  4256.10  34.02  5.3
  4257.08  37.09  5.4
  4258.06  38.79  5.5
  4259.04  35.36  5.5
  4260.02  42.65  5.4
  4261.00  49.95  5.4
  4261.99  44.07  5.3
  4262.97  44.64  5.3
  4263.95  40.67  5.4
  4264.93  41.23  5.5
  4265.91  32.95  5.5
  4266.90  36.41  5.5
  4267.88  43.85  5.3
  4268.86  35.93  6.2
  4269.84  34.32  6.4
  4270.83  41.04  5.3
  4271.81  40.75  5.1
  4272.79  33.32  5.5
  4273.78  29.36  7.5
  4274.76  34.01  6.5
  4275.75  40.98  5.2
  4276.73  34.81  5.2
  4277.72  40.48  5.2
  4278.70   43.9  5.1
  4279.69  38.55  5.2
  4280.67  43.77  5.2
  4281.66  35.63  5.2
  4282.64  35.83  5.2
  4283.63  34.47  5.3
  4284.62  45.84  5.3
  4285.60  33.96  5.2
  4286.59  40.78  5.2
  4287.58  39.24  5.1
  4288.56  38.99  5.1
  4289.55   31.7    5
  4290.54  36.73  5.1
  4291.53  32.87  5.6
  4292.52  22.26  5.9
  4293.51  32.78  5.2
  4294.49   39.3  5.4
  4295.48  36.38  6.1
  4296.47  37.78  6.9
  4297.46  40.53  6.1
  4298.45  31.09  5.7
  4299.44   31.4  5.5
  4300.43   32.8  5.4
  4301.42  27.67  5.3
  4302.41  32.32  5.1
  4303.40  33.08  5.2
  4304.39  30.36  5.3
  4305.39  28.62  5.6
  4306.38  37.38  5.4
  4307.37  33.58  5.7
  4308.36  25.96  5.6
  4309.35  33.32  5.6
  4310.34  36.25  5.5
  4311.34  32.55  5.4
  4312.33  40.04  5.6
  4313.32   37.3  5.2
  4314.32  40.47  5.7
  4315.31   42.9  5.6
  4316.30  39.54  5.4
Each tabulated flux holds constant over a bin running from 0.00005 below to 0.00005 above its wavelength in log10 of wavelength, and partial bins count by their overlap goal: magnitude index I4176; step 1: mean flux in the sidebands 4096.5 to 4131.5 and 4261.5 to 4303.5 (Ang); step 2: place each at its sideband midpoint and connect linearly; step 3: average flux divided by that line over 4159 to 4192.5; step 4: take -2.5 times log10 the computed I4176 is 0.02 mag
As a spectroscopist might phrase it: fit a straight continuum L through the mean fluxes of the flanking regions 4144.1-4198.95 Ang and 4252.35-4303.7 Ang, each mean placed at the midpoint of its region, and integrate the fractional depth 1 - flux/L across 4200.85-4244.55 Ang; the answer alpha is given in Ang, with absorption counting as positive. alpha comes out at -3.9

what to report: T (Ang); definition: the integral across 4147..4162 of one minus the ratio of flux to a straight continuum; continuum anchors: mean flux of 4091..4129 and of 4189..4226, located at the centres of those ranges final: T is 0.2 Ang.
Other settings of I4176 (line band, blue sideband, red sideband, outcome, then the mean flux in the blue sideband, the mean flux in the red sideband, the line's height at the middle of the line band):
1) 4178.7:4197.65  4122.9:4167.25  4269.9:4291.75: 0.01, 38.2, 37.6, 38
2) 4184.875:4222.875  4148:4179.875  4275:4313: -0.08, 36.8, 35.4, 36.4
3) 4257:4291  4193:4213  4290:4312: -0.11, 39.8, 33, 34.9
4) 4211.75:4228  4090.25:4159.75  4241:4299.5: -0.09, 37.6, 38.9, 38.5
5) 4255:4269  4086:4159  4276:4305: -0.10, 38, 35.7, 36.1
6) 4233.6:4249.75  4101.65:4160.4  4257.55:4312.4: -0.09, 38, 36.4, 36.9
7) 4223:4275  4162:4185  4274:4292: -0.08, 36.4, 37.8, 37.4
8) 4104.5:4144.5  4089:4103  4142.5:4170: -0.05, 36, 37.6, 36.7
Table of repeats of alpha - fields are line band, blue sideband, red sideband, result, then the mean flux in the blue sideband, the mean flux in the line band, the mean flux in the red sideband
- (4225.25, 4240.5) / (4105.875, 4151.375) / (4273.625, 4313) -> -1.2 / 38.5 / 39.2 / 35.2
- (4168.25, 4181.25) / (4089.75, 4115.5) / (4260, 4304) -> 0.4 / 36.2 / 35.3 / 37.1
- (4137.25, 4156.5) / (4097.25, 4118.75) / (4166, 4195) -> -1.2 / 35.5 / 38.1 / 36.2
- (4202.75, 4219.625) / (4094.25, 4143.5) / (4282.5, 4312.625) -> -2.6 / 37.5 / 41.3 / 34.3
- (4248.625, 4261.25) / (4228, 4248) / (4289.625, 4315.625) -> -0.7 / 40.5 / 40.9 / 34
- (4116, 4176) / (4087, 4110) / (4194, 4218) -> 0.7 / 36.9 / 38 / 40.5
